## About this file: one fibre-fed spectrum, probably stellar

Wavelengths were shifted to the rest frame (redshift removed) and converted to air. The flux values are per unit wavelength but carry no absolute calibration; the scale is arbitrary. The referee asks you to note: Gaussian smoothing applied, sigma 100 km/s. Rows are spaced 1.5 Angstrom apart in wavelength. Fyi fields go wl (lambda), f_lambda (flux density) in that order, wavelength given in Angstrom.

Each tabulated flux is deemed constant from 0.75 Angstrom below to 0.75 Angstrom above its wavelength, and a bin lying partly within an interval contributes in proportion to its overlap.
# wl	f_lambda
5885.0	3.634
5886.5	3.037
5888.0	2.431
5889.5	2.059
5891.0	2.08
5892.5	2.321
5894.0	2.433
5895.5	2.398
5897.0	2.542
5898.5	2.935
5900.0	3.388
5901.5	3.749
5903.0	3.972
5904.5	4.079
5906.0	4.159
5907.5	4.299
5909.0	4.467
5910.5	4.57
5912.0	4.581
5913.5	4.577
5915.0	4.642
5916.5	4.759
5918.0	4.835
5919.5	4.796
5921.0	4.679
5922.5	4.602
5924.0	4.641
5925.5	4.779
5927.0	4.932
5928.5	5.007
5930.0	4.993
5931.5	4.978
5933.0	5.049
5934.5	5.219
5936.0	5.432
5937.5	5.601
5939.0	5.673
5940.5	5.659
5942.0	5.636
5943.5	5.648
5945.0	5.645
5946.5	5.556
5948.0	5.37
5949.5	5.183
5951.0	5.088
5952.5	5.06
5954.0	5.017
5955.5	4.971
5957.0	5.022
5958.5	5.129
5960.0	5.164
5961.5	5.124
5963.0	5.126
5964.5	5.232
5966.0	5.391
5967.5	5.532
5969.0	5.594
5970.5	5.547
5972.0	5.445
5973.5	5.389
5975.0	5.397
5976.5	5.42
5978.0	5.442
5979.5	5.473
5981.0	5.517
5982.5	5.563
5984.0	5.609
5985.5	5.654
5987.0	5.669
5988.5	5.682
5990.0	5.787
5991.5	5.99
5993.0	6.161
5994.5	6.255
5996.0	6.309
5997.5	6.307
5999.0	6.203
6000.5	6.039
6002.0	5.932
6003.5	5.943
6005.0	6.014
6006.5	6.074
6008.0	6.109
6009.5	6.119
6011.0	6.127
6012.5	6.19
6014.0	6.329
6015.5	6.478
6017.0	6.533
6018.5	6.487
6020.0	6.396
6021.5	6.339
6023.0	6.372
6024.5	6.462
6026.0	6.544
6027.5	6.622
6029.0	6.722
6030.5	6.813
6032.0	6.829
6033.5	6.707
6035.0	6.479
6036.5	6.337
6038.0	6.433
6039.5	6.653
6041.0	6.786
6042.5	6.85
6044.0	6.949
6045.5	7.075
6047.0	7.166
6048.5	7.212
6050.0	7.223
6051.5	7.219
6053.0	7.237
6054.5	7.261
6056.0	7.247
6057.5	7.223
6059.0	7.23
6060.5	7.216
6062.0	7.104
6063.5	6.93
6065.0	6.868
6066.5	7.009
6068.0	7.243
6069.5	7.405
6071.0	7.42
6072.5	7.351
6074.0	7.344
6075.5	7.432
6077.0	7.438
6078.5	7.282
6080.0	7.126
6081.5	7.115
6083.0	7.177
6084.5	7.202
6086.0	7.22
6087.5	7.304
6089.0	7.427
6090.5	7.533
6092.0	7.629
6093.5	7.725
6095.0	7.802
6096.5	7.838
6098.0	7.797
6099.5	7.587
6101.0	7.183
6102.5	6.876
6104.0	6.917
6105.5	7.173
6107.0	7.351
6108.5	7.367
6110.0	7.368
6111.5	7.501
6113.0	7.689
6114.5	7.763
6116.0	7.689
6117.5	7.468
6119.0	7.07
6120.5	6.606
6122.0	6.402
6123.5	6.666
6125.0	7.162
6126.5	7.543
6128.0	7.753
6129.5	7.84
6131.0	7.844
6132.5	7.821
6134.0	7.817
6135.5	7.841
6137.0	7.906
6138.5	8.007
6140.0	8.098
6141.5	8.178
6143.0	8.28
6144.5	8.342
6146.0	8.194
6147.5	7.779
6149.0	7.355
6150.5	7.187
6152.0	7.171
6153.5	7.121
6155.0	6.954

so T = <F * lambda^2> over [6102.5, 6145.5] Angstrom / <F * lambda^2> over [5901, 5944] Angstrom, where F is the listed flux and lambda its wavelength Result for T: 1.7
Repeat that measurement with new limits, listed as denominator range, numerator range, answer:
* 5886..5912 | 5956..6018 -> 1.81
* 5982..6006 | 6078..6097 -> 1.28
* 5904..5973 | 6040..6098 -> 1.50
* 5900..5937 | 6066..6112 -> 1.68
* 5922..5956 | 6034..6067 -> 1.39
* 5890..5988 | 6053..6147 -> 1.63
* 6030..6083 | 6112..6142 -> 1.09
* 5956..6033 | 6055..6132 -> 1.28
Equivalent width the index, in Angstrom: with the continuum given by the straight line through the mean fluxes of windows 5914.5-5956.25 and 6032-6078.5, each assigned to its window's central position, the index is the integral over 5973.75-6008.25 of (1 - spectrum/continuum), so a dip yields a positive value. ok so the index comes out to 1.1 Angstrom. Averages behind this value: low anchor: 5.13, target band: 5.84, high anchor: 7.07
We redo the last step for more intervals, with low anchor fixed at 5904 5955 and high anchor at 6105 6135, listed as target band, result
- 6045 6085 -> -3.07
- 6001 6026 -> -0.83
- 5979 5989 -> 0.14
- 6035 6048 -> -0.75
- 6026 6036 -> -0.65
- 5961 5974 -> 0.20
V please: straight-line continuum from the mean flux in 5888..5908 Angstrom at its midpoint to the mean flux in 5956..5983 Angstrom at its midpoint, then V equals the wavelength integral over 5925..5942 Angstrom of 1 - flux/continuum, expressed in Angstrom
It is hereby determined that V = -4.16 Angstrom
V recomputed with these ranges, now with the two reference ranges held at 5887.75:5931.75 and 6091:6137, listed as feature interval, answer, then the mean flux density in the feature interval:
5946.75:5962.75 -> -1.4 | 5.13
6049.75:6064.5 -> -1.6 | 7.18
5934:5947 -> -3.1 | 5.57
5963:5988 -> -2.0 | 5.48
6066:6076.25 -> -0.9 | 7.32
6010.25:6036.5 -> -2.6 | 6.49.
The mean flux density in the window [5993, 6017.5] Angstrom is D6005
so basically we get 6.18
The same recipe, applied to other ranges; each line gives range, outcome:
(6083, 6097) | 7.5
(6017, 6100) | 7.07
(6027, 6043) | 6.65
